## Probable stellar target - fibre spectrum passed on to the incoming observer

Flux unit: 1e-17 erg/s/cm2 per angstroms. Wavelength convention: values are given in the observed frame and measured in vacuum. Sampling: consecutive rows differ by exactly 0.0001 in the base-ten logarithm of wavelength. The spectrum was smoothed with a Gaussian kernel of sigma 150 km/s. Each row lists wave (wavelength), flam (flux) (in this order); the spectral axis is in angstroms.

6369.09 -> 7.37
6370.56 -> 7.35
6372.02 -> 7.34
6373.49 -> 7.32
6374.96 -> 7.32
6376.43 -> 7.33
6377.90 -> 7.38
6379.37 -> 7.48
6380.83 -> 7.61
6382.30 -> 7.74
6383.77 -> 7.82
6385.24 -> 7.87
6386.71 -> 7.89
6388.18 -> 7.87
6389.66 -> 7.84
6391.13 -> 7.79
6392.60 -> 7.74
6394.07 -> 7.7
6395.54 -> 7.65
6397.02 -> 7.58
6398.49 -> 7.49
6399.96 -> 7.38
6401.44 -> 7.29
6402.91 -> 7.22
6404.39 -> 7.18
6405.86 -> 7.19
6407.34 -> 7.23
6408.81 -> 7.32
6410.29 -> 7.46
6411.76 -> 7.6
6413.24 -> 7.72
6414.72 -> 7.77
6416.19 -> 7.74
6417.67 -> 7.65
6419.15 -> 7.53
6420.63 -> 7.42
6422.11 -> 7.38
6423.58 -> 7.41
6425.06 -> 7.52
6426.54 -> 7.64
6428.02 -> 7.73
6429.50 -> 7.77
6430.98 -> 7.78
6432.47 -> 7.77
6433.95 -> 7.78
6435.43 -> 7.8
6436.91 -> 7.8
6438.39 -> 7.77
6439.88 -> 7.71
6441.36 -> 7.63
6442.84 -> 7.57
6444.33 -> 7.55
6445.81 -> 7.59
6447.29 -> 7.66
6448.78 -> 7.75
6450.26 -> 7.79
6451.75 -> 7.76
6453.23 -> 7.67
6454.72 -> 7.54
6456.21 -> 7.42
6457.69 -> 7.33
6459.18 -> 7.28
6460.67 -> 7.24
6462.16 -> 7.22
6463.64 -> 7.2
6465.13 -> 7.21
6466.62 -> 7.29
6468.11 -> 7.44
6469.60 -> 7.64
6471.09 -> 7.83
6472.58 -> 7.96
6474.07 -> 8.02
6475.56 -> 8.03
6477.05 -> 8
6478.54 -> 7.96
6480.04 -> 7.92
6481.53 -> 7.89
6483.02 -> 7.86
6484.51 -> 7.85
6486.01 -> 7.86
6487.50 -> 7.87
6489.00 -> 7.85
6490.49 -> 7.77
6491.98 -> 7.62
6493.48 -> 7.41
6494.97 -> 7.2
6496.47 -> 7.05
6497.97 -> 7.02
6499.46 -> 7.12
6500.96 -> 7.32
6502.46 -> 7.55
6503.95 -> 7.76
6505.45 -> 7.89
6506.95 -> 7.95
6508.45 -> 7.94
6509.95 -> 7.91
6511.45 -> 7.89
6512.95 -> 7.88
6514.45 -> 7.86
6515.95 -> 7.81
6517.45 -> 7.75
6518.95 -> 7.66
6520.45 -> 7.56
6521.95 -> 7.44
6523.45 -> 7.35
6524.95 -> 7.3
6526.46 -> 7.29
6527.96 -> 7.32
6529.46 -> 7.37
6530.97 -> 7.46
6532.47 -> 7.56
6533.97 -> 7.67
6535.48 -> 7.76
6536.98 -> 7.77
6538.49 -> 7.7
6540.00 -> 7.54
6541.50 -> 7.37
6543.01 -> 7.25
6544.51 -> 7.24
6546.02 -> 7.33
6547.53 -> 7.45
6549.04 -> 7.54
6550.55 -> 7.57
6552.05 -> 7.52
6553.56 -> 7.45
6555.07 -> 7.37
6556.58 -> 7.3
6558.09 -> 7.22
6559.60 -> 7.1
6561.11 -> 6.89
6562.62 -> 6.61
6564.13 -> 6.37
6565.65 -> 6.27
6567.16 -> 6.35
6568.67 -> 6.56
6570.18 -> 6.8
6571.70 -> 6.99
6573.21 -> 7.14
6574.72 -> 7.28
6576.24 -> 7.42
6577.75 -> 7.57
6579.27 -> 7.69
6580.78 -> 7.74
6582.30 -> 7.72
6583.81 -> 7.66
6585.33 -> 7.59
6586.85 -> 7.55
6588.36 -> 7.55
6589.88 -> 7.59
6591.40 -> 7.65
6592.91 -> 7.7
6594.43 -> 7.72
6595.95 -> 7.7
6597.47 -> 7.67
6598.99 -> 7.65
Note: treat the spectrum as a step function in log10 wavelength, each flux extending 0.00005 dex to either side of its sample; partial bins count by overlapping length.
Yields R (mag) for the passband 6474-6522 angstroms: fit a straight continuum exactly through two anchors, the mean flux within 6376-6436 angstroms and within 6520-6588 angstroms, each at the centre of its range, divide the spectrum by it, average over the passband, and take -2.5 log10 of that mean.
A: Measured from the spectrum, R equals -0.04 mag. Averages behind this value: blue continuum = 7.59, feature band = 7.71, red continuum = 7.31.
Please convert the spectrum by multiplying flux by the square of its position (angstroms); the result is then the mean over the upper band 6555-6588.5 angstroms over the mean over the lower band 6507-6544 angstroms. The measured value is 0.95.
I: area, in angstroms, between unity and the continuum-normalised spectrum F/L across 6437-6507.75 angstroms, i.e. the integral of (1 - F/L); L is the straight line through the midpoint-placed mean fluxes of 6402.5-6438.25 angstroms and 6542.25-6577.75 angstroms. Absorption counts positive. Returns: -2.15 angstroms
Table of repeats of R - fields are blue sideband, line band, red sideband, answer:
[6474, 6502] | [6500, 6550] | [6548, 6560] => -0.01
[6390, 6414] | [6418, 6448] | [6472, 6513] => -0.01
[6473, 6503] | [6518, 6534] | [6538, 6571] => -0.01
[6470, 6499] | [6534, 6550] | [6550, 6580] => -0.04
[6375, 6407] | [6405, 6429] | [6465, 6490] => 0.02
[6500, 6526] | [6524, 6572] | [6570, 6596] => 0.05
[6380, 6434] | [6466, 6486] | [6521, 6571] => -0.06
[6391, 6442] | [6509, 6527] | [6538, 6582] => -0.05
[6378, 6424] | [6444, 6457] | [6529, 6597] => -0.02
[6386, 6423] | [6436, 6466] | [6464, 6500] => 0.01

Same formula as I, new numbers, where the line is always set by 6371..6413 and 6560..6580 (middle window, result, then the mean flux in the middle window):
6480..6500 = -1.1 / 7.59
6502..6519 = -1.7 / 7.83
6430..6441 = -0.6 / 7.76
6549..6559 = -0.6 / 7.41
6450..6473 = -0.6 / 7.47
